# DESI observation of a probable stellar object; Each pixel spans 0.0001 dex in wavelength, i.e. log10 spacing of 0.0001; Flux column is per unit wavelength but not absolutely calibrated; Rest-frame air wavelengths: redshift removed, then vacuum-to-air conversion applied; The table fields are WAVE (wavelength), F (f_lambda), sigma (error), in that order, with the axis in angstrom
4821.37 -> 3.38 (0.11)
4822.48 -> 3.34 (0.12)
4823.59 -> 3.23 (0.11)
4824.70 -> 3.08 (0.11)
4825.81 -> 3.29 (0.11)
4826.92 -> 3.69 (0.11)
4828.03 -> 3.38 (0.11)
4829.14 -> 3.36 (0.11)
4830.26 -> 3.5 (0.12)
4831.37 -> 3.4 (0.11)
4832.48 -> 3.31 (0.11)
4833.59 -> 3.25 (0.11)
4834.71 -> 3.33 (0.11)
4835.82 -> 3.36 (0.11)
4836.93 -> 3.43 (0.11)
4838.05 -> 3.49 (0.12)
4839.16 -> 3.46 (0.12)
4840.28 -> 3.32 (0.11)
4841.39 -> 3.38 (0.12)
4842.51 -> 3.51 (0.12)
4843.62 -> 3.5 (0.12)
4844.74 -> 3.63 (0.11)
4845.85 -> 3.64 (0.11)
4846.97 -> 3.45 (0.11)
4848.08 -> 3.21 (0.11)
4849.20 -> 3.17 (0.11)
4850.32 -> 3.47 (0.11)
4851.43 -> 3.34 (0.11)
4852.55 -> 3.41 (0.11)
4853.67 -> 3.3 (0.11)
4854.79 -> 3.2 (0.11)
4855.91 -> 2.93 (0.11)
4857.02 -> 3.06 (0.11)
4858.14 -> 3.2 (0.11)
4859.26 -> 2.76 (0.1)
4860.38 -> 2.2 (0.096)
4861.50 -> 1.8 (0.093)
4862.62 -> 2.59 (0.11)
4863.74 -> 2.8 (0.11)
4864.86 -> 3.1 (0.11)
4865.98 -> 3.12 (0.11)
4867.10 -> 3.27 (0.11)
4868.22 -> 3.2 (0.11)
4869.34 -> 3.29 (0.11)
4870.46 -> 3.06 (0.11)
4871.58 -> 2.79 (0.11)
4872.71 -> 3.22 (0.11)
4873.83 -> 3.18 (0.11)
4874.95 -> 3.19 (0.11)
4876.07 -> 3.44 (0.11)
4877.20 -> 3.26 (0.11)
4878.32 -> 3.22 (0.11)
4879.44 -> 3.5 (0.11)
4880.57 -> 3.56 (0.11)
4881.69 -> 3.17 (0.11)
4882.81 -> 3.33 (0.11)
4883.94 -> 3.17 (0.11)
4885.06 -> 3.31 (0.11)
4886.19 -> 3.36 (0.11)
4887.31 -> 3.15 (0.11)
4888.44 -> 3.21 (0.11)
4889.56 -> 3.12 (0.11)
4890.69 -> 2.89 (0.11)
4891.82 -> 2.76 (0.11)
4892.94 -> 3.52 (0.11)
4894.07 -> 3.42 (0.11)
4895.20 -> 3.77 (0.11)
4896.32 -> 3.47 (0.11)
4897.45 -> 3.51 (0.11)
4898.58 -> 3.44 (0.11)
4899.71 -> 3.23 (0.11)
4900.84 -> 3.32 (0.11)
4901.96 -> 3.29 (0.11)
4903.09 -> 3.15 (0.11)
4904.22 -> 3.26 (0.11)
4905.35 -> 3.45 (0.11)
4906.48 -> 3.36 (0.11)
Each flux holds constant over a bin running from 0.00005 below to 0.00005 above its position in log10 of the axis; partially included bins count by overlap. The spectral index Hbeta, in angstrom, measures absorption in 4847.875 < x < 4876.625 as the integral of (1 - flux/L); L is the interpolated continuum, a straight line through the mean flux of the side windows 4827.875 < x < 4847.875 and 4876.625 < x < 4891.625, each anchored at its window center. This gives 2.4 angstrom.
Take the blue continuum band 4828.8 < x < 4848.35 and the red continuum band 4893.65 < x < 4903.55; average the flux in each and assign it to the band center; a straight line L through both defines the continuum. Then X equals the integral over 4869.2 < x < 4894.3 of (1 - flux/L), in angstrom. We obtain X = 1.4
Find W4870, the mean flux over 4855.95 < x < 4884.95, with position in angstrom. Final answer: 3.06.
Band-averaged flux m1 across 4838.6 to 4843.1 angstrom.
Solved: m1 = 3.42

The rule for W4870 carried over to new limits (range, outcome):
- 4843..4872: 3.1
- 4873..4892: 3.23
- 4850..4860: 3.16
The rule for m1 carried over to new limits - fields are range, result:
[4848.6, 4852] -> 3.32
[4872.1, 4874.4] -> 3.19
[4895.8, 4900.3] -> 3.41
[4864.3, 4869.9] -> 3.2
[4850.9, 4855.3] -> 3.31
